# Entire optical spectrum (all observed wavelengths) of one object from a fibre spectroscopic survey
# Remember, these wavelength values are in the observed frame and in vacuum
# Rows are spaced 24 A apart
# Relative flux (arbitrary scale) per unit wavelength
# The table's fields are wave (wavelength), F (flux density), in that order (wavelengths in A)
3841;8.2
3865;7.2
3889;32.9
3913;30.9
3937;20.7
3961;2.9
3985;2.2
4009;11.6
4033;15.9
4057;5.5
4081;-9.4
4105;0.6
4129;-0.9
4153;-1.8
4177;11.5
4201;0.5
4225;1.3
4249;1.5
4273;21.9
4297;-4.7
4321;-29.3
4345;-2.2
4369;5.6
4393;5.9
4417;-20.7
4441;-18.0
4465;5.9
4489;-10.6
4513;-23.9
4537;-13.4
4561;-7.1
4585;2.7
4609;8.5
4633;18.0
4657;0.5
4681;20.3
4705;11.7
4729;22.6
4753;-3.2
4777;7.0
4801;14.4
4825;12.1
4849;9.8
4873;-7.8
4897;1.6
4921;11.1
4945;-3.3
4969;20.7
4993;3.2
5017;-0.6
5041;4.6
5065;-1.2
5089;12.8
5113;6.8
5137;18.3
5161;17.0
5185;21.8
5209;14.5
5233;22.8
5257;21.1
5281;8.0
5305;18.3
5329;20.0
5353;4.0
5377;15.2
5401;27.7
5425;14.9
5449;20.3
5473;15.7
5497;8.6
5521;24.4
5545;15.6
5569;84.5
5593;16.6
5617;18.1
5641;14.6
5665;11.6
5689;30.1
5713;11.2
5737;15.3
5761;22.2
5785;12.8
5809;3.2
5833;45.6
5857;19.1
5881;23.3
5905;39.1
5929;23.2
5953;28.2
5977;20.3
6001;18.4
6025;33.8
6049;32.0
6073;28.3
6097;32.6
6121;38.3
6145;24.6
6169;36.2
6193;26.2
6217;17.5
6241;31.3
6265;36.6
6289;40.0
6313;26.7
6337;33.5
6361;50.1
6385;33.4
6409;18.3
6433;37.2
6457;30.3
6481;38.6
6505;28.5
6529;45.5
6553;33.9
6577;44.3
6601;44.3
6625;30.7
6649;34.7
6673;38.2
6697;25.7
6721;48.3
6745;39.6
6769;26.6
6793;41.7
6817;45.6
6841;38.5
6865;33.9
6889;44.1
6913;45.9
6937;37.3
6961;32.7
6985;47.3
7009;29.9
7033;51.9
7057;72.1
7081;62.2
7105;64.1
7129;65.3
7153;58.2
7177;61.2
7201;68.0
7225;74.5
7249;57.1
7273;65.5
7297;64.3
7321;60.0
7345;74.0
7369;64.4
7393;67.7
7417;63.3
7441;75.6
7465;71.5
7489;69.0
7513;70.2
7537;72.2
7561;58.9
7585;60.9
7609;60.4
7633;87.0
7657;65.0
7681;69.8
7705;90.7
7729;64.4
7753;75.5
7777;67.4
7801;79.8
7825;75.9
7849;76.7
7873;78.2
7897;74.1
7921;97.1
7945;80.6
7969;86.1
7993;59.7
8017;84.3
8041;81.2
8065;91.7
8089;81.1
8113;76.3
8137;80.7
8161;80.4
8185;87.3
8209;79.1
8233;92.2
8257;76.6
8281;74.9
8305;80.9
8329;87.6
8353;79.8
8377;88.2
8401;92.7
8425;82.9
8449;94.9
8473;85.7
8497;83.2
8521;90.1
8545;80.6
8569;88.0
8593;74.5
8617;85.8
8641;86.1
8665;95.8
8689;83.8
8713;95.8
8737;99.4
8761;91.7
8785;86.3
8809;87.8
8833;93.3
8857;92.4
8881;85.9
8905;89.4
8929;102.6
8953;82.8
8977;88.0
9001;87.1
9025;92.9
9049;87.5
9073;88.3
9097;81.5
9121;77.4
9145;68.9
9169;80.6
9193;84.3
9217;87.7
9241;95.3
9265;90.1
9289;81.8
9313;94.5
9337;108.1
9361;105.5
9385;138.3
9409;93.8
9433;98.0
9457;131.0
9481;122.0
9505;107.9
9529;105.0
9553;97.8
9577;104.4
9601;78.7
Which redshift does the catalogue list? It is 0.766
